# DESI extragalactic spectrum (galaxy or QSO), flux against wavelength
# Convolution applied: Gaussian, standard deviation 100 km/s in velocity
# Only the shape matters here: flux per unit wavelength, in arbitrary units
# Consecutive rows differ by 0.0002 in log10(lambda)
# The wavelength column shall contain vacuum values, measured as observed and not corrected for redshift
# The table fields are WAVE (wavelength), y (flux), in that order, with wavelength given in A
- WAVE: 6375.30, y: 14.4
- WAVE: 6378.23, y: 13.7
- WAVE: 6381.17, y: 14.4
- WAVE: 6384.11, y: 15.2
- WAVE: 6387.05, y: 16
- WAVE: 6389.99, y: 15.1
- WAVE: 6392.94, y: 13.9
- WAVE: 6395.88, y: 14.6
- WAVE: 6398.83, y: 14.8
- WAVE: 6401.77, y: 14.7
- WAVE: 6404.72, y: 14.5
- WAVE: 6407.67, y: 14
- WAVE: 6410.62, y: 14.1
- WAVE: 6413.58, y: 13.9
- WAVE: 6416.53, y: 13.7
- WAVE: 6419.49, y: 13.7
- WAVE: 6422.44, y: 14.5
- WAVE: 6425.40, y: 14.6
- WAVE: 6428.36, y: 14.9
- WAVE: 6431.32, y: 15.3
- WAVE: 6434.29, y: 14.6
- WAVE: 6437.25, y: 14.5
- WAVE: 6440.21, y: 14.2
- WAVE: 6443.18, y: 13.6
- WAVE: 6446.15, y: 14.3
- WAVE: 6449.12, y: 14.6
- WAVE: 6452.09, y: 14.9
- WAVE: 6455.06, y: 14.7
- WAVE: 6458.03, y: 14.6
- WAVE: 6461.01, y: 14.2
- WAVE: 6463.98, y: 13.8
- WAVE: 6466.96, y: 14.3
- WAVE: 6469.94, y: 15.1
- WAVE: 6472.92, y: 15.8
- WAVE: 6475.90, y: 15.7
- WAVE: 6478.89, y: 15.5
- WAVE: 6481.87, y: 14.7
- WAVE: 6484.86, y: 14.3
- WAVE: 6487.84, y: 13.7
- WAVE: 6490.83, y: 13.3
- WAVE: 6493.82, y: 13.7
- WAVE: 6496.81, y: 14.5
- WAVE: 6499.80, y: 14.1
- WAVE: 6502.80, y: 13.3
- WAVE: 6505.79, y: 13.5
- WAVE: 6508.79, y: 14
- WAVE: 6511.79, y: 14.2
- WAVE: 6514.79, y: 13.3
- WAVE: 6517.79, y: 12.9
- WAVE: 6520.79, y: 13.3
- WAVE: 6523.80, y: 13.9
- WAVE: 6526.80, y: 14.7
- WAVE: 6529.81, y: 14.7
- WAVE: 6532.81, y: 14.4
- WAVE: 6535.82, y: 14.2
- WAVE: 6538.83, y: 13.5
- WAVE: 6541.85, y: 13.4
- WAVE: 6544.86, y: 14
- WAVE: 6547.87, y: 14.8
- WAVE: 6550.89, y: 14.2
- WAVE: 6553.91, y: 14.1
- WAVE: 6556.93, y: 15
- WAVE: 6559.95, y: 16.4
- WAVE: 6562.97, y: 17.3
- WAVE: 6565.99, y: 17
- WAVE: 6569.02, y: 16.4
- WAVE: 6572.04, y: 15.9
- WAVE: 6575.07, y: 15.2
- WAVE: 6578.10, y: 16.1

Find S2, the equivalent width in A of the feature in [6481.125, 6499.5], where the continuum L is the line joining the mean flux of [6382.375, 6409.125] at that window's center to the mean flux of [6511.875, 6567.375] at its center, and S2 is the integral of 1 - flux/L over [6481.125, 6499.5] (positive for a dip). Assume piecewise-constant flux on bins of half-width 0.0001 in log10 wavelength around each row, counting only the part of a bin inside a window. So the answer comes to 0.72 A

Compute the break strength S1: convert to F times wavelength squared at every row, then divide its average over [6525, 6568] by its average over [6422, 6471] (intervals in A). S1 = 1.1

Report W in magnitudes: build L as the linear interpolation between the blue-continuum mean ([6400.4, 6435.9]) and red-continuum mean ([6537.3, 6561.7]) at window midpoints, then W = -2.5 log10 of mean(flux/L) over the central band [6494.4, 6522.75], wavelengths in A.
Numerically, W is 0.06 mag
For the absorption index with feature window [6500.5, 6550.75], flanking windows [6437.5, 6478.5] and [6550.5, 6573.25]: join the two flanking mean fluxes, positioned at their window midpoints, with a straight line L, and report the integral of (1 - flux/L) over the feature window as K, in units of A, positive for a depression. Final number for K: 5.0 A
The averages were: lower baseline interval 14.6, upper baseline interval 15.9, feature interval 13.9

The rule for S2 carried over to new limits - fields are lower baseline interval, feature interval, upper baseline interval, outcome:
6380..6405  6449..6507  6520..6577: 1.74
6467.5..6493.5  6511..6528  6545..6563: 1.37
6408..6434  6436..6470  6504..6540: -0.43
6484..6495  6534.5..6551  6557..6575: 1.66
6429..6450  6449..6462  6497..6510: -0.30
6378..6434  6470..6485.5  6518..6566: -0.74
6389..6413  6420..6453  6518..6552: -0.43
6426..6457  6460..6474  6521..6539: -0.15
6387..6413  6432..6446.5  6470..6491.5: 0.36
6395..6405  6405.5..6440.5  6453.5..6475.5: 0.81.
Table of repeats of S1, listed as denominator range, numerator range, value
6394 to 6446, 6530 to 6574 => 1.09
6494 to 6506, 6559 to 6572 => 1.23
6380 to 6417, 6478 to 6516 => 0.99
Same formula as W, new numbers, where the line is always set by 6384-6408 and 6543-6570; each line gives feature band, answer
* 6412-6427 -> 0.06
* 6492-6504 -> 0.10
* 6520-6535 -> 0.08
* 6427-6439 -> 0.01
